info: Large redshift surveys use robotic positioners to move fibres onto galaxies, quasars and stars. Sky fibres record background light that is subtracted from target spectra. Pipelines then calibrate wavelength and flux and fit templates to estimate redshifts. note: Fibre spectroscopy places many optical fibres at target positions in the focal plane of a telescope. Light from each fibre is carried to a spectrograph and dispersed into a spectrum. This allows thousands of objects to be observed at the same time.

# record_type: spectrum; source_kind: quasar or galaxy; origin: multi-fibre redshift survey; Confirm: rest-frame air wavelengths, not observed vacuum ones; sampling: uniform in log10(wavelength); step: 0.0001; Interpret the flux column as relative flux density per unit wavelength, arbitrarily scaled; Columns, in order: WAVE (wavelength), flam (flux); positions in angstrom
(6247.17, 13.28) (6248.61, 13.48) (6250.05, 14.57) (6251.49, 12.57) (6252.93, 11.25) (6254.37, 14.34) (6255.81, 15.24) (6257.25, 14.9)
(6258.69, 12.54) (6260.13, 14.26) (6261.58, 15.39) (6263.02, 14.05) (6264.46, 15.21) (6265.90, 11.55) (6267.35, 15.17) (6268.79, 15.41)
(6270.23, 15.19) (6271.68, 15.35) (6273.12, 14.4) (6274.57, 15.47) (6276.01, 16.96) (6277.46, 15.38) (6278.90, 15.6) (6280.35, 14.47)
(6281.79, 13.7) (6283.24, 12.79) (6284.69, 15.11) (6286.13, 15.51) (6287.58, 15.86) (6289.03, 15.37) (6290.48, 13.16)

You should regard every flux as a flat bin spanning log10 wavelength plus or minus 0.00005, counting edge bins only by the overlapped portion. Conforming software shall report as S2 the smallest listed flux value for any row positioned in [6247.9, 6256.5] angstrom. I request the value 11.25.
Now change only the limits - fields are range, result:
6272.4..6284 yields 12.79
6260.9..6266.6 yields 11.55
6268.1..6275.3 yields 14.4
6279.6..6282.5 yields 13.7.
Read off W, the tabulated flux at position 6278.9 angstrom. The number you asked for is 15.6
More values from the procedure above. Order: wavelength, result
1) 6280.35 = 14.47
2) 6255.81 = 15.24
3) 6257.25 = 14.9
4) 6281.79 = 13.7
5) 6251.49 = 12.57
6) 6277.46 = 15.38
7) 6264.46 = 15.21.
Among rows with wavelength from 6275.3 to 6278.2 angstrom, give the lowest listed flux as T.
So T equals 15.38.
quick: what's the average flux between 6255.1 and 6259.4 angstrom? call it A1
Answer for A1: 14.2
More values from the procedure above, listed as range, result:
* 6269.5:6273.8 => 15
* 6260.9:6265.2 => 14.9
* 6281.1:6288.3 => 14.6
